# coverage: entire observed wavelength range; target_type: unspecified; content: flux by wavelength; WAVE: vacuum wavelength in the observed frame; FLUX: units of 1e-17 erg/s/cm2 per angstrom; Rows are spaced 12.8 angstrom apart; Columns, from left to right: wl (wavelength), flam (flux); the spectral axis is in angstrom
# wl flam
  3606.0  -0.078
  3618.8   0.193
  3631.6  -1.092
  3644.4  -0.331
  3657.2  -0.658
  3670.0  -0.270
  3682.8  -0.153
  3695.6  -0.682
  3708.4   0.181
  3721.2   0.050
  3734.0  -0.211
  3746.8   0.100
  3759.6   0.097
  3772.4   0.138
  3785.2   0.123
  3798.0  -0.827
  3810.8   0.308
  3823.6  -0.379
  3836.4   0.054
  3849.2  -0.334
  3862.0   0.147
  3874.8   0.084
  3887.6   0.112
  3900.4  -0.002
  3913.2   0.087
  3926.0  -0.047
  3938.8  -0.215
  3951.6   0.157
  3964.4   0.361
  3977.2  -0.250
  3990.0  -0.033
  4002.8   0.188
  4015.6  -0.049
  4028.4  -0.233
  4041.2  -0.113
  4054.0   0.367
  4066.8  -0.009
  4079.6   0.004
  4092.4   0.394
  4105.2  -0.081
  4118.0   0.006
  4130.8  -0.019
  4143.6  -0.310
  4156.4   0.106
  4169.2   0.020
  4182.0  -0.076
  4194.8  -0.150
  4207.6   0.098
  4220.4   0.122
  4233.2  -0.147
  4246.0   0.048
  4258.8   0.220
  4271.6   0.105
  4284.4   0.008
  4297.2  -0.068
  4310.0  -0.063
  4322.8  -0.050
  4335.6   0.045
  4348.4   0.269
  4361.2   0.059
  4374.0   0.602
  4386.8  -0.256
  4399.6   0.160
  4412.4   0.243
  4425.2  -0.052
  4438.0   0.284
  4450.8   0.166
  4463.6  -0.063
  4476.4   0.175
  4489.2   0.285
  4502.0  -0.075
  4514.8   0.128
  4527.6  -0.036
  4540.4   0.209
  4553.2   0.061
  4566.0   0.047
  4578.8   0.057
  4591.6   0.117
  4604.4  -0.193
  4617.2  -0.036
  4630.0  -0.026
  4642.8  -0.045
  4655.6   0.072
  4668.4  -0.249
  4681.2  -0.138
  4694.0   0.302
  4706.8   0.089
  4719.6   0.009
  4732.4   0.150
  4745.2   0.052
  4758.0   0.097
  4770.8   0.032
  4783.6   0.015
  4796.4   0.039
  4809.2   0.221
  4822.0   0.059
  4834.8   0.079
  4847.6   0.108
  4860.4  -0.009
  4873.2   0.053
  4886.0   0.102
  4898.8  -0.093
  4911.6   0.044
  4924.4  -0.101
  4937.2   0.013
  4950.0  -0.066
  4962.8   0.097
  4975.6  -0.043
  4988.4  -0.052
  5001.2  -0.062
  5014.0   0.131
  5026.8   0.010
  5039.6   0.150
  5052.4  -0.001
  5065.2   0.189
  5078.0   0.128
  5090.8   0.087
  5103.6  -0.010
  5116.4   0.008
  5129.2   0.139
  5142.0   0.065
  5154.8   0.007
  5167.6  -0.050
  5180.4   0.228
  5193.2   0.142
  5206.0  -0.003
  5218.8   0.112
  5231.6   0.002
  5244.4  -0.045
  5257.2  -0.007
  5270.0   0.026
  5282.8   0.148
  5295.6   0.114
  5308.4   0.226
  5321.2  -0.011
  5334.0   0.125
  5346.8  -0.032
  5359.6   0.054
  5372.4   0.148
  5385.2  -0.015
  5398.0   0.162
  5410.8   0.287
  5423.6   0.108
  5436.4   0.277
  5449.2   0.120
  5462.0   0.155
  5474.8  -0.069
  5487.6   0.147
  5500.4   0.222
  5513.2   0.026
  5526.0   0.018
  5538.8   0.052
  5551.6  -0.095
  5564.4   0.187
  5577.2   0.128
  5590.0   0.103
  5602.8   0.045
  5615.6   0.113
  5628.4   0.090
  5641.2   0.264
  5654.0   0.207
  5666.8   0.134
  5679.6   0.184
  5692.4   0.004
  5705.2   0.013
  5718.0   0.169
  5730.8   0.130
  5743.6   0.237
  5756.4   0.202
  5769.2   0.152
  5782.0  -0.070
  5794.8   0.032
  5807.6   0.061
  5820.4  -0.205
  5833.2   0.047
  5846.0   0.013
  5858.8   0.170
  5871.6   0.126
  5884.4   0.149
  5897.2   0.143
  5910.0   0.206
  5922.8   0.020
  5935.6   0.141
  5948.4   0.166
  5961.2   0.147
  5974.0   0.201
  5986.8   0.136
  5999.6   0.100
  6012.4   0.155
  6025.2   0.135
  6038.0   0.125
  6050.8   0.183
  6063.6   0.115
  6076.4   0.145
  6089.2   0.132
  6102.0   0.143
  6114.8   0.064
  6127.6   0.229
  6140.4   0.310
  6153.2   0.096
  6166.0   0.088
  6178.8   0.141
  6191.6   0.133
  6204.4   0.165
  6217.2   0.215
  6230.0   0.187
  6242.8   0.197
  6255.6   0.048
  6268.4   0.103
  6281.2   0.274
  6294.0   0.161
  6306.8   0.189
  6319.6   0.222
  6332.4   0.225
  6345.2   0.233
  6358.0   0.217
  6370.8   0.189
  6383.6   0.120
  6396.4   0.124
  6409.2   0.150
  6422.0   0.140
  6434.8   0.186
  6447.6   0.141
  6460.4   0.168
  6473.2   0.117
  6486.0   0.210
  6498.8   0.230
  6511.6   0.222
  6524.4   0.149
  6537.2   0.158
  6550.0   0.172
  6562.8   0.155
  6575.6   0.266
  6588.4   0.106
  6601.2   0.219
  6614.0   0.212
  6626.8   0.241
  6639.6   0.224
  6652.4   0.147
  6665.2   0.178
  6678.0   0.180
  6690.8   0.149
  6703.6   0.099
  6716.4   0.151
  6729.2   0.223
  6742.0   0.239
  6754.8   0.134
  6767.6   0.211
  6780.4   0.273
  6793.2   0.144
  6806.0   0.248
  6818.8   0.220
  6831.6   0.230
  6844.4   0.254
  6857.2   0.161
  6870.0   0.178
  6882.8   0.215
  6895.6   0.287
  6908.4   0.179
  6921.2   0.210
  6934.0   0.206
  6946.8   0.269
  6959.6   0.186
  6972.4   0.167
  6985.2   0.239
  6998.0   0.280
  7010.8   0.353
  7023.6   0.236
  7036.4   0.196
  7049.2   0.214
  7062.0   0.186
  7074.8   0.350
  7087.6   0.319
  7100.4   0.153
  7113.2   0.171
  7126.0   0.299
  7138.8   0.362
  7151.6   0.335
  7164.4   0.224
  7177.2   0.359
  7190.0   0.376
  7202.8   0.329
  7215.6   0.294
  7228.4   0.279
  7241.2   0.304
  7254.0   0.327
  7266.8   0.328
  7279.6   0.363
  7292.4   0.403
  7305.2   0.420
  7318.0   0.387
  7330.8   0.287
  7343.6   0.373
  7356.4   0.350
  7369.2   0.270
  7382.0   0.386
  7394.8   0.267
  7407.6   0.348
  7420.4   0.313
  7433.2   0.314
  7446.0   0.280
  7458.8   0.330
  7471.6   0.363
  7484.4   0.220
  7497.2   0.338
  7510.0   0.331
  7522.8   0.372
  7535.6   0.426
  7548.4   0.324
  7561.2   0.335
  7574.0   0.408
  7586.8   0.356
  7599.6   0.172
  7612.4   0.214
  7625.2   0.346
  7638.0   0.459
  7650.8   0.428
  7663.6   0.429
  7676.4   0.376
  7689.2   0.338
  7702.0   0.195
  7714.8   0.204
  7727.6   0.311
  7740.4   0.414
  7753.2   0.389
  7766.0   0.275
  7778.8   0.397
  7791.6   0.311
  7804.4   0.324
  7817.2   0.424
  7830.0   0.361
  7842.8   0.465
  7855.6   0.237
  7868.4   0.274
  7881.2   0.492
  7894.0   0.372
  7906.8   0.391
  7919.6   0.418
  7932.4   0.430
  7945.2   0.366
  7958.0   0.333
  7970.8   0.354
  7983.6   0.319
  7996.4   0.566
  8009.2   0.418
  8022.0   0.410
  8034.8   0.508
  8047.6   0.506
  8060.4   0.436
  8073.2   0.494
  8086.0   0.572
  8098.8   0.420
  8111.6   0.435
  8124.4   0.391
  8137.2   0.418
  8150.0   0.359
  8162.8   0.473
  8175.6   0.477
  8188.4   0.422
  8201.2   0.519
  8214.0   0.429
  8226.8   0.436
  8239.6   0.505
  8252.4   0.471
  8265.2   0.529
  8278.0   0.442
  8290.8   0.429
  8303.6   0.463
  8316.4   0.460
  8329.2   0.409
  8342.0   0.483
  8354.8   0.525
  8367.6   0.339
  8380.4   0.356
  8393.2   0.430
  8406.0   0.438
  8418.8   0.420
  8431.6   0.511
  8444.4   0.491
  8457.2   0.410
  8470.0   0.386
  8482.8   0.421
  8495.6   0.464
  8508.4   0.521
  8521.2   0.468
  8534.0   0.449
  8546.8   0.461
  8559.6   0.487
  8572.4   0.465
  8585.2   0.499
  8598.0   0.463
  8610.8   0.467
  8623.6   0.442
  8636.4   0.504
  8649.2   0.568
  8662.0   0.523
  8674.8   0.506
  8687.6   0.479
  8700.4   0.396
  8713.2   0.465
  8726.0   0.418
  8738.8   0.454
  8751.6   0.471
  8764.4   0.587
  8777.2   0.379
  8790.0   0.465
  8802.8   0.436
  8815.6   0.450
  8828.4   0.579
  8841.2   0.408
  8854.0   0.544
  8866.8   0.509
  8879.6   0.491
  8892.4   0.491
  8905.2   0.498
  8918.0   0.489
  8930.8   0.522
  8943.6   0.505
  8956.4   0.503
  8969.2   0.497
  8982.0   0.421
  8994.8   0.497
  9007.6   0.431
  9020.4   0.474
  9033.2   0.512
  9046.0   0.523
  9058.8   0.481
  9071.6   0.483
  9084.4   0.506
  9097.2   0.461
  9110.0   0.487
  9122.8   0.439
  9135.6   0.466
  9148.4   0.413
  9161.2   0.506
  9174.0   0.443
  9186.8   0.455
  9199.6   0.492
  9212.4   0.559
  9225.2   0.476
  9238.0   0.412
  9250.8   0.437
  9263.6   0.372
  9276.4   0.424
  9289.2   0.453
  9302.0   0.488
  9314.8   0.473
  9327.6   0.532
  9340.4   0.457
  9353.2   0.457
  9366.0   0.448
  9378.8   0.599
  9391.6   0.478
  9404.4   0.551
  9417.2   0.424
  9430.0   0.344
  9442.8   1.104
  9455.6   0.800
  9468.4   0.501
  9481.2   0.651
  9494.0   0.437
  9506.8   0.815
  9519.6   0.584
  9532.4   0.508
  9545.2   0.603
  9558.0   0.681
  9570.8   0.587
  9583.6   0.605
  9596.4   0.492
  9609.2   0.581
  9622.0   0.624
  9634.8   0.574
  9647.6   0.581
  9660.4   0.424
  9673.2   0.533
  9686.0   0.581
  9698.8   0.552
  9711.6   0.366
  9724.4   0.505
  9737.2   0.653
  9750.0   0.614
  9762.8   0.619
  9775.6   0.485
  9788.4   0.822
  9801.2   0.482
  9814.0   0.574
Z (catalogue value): 0.79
